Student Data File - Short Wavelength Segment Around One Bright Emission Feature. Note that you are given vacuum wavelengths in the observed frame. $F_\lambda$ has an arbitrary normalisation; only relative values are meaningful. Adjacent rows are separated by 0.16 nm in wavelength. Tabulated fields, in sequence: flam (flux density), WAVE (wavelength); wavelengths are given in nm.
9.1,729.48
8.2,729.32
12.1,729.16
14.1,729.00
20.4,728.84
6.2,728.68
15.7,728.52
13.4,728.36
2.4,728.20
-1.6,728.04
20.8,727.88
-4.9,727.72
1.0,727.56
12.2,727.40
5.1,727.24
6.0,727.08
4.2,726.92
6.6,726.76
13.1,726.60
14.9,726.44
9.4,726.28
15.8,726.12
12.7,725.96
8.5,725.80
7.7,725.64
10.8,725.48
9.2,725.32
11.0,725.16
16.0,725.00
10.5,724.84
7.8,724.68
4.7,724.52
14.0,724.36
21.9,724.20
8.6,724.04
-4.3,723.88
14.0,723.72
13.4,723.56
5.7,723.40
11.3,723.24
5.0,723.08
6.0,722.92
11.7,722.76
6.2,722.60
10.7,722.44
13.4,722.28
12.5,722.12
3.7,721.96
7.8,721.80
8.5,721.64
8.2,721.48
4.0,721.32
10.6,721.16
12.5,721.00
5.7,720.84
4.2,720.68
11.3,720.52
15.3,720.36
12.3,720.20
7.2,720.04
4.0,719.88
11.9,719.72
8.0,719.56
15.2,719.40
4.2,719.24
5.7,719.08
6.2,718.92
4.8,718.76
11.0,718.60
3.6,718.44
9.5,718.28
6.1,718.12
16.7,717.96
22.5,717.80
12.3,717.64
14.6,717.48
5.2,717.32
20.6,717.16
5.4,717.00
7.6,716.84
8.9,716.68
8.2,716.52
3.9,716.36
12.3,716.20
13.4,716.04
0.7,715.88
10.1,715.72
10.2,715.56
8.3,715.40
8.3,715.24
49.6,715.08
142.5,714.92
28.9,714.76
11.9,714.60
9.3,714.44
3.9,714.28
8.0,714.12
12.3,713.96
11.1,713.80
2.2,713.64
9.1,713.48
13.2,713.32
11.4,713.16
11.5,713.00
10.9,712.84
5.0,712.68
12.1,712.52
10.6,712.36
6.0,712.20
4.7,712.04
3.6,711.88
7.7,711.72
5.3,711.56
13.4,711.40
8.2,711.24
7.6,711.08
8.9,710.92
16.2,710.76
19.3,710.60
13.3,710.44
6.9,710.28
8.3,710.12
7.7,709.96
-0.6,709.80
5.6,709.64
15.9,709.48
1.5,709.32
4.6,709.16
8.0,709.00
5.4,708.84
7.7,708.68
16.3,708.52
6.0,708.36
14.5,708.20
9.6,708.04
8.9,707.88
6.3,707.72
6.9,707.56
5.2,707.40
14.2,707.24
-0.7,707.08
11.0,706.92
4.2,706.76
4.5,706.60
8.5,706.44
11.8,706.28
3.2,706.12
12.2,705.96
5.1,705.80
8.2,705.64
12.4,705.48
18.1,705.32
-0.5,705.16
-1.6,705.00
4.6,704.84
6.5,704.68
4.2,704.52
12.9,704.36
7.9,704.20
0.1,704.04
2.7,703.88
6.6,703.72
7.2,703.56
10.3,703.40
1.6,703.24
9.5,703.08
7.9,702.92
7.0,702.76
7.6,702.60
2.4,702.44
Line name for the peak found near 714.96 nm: H-alpha 6563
